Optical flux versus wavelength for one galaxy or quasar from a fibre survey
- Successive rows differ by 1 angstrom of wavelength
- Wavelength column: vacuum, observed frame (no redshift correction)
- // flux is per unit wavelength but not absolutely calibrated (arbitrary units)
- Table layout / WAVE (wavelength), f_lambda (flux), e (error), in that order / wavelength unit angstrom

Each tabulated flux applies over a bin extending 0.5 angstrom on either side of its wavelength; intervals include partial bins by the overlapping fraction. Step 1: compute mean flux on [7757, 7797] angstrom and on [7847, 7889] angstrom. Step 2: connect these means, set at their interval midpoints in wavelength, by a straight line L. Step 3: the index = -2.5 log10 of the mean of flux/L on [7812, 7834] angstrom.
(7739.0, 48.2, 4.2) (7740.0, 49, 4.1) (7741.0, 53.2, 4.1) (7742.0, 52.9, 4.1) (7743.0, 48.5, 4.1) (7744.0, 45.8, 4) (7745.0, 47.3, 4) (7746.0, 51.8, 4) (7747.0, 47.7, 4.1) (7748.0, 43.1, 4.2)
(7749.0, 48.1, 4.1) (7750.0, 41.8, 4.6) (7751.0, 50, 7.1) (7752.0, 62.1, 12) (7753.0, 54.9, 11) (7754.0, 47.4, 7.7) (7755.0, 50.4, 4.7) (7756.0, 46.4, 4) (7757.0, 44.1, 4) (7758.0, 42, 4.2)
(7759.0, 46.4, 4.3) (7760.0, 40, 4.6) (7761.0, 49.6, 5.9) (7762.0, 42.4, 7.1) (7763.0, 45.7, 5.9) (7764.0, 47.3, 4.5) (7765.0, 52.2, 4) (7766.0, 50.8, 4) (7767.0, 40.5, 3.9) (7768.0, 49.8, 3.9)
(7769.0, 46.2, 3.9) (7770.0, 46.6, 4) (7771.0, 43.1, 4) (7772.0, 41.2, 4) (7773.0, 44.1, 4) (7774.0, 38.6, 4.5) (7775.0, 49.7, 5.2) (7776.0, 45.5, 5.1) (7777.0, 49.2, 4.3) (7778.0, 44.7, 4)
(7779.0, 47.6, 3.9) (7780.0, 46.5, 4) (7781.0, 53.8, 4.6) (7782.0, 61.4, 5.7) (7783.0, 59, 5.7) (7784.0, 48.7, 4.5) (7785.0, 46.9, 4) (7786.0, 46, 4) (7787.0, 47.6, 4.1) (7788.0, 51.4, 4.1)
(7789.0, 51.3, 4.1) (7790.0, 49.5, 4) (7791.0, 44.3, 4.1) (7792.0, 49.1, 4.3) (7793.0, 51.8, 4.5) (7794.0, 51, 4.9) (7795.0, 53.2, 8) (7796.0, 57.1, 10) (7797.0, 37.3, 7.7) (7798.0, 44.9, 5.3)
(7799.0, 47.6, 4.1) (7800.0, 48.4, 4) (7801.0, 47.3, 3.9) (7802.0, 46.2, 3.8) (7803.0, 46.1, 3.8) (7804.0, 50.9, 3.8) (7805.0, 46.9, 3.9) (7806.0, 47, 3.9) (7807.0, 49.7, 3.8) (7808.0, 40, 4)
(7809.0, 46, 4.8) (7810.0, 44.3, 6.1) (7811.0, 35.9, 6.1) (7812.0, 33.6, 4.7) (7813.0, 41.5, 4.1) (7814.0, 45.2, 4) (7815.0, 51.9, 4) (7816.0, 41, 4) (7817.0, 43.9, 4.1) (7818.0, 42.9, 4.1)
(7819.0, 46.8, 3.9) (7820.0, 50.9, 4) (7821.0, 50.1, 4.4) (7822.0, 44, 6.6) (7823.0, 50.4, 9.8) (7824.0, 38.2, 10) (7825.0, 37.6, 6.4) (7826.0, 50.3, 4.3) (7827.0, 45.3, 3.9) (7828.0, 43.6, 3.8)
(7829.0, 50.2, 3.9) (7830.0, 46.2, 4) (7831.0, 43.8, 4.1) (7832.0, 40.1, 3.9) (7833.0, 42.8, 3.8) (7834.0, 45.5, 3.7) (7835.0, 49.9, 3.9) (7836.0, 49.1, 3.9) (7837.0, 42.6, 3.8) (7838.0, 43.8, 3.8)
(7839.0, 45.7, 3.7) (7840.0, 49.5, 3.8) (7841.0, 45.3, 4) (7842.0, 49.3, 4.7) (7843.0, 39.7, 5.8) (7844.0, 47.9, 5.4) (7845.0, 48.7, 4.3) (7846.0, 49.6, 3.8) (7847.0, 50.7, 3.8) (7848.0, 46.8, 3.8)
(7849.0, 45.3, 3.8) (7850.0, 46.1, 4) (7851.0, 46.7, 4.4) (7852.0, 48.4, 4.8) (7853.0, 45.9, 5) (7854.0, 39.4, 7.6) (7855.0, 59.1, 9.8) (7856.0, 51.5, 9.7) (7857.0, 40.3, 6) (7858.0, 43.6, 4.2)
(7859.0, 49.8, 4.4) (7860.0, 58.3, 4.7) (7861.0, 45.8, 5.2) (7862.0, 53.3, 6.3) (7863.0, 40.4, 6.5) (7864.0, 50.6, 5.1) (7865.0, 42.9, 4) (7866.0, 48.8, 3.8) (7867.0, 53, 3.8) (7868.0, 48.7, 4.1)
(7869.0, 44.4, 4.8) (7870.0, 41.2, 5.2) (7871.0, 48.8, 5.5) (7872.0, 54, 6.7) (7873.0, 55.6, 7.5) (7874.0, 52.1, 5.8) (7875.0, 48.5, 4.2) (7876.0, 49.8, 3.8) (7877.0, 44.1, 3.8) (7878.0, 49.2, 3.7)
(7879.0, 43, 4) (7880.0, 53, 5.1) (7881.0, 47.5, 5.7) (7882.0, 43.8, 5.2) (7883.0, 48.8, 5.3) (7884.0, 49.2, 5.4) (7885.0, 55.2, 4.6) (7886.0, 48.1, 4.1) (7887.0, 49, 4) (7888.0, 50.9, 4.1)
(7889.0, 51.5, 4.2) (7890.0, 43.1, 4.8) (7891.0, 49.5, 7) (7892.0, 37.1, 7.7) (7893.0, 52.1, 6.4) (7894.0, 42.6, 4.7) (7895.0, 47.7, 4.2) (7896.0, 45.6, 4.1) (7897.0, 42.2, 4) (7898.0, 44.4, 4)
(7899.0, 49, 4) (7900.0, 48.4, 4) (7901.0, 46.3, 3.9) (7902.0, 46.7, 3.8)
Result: 0.08 mag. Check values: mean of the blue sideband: 47.8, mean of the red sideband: 48.4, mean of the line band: 44.8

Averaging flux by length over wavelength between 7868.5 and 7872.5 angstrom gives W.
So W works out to 47.1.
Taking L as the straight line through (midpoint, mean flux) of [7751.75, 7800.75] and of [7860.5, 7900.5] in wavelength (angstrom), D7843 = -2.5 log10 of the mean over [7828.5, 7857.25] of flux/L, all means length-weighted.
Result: 0.03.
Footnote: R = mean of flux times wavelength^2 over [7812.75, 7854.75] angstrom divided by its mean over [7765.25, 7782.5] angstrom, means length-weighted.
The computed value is 0.99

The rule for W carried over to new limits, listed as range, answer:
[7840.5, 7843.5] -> 44.8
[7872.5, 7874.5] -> 53.9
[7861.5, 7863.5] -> 46.8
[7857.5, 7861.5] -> 49.4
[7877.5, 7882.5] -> 47.3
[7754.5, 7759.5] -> 45.9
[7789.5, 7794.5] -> 49.1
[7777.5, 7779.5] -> 46.2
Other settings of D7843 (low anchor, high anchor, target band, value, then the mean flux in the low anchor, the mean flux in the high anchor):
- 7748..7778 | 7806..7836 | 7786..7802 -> -0.07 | 46.7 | 44.7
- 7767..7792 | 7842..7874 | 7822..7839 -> 0.07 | 47.9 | 48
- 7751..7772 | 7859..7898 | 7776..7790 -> -0.06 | 47.3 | 48.1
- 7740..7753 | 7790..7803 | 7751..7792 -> 0.02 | 49.6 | 48.2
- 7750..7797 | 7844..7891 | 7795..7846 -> 0.06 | 48.2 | 48.4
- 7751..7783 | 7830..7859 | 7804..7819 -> 0.07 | 47.6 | 46.4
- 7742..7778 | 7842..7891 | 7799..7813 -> 0.06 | 46.9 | 48.2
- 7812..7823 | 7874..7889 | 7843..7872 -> 0.00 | 45.5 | 48.8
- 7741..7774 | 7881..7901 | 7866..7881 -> -0.04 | 47.2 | 47.3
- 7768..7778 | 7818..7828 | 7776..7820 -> -0.05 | 45.1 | 45.7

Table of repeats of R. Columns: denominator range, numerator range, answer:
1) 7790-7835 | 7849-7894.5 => 1.07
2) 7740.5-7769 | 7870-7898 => 1.04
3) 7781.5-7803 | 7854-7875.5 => 1.01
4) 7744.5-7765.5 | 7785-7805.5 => 1.03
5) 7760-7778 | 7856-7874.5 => 1.08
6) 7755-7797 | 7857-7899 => 1.03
